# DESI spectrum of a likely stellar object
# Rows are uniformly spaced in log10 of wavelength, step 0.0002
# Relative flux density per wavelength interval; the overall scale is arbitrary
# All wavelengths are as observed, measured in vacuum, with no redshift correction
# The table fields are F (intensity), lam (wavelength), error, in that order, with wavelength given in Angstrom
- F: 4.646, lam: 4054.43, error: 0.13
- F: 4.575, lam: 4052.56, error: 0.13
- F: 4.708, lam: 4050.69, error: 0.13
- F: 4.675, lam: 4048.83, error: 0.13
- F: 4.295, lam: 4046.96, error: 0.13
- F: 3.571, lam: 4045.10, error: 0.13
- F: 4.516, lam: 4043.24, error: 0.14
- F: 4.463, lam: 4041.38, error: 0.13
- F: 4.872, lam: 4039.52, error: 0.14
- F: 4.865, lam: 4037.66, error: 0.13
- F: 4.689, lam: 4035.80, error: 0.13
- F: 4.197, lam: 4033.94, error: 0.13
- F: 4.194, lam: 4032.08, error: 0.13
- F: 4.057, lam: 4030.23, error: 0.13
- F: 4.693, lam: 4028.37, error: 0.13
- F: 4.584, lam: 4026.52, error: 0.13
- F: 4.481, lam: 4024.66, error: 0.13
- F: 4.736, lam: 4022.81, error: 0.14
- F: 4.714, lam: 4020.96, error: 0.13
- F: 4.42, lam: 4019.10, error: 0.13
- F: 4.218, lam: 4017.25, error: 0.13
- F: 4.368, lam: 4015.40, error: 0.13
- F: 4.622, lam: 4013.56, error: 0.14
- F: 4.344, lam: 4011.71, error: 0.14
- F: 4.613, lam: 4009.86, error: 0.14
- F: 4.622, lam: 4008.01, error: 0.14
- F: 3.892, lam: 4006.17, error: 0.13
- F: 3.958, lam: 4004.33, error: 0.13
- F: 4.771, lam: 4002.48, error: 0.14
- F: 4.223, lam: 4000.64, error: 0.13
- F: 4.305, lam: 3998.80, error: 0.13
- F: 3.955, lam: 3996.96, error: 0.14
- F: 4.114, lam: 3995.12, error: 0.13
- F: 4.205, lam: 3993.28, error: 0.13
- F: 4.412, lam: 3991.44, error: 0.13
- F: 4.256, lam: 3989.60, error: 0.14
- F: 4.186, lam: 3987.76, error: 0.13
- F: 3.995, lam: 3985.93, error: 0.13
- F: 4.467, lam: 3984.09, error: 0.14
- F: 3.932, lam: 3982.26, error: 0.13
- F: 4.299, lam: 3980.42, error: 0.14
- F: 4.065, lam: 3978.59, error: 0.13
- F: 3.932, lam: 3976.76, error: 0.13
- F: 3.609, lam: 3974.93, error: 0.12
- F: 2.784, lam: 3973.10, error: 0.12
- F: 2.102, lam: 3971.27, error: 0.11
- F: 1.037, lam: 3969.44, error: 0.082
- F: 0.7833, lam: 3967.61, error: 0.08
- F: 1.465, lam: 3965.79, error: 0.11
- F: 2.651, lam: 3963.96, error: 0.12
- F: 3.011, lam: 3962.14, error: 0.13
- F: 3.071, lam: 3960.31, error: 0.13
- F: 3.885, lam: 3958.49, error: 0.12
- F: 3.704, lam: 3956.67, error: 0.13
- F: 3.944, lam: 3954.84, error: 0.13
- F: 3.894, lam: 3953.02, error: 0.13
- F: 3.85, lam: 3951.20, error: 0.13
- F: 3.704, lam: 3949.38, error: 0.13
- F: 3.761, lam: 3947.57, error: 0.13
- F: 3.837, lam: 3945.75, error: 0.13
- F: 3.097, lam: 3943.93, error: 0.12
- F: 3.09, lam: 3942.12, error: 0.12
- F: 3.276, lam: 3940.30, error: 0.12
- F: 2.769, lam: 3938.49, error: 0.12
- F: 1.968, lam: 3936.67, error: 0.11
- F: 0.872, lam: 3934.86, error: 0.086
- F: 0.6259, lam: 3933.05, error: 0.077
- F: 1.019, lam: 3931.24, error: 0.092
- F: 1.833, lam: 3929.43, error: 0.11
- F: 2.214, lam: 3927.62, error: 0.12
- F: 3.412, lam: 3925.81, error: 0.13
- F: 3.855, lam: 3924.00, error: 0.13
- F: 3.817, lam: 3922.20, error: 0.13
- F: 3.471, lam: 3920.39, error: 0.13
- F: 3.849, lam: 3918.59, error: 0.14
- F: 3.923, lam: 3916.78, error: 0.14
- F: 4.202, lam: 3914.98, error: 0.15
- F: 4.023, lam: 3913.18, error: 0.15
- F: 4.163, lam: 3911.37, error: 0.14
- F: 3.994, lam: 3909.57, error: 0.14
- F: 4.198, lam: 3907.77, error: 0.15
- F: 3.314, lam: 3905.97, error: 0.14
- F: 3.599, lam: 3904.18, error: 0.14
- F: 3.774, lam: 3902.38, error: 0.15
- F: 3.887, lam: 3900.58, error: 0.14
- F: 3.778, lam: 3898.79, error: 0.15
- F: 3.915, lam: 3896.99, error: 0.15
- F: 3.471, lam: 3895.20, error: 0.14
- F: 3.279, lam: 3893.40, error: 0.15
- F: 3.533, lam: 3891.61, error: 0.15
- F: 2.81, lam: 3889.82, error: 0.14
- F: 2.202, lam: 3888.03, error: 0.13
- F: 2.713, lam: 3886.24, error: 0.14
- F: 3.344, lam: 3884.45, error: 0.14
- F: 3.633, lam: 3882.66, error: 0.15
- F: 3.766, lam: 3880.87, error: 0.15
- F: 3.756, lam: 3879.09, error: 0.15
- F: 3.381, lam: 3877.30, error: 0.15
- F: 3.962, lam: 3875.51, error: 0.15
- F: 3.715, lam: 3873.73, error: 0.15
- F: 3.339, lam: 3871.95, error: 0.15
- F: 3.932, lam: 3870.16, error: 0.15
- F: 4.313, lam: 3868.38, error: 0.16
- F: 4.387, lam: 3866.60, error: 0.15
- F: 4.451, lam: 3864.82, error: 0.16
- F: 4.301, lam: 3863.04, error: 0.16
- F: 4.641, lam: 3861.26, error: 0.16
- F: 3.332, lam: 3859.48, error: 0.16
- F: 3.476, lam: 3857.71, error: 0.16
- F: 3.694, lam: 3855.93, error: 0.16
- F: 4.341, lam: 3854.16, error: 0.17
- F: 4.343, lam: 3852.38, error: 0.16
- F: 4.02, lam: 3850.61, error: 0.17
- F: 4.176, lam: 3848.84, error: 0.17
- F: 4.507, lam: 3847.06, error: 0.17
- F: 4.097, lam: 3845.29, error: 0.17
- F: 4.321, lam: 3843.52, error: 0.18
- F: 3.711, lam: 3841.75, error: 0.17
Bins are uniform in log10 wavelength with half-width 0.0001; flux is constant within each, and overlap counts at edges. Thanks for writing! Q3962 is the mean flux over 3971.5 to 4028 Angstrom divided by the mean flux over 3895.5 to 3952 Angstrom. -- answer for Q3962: 1.3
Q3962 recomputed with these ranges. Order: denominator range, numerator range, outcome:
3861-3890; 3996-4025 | 1.19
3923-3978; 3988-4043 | 1.59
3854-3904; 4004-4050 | 1.21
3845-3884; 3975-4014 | 1.06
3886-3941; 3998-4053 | 1.41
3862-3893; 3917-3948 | 0.76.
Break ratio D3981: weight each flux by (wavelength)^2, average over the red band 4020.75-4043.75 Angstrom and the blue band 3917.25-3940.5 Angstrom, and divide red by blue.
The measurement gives 1.88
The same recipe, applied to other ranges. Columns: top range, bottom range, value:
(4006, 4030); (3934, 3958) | 1.44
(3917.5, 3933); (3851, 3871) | 0.71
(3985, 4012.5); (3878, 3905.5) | 1.31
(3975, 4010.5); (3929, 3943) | 2.24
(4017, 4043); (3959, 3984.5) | 1.59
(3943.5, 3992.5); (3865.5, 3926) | 0.96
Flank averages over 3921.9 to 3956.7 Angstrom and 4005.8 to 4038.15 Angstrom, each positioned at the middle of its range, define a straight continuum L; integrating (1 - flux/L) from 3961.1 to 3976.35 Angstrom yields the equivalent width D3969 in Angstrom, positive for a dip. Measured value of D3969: 5.4 Angstrom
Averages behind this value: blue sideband 2.89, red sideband 4.47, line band 2.25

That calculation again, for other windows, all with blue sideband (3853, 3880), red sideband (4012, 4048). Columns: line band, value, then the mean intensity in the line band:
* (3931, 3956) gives 7.7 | 2.89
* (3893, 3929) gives 3.4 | 3.69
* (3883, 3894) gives 2.8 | 3.01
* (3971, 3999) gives 2.4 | 3.95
